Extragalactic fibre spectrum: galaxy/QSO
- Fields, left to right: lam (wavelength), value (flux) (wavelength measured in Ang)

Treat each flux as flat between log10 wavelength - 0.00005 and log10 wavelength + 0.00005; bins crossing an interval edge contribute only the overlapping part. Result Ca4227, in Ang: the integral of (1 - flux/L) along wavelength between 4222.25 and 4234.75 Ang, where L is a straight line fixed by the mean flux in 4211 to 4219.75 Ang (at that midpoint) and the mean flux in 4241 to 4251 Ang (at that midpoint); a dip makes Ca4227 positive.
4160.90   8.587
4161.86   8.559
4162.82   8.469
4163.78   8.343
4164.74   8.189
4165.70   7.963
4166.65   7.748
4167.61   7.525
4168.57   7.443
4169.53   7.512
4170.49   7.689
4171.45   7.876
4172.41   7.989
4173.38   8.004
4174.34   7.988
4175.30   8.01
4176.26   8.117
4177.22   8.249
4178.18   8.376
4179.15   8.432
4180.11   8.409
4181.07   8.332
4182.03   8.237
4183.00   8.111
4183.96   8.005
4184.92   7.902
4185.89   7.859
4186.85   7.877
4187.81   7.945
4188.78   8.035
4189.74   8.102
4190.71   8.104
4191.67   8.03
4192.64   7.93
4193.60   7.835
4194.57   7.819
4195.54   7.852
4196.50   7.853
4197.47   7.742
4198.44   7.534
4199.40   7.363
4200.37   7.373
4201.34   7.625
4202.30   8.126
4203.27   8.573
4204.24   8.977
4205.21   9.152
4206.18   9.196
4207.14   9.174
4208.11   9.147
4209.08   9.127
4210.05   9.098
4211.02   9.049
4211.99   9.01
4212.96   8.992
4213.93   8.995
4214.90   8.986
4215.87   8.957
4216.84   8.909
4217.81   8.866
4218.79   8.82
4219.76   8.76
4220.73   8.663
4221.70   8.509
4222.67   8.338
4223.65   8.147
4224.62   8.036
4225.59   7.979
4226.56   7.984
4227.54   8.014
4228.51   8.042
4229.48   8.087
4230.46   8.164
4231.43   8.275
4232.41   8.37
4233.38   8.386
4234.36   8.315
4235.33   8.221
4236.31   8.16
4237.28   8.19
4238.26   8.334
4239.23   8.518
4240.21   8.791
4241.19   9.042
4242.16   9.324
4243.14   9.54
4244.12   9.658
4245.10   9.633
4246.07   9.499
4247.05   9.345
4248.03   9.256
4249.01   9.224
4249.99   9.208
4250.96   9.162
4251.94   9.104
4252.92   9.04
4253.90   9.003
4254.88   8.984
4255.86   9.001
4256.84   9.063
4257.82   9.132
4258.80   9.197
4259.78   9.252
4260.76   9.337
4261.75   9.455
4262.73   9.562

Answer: 1.32 Ang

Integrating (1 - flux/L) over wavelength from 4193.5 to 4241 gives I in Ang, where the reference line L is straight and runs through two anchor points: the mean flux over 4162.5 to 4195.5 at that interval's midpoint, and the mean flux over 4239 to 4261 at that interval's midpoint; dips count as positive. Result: 1.2 Ang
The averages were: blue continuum 8.01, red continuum 9.19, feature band 8.42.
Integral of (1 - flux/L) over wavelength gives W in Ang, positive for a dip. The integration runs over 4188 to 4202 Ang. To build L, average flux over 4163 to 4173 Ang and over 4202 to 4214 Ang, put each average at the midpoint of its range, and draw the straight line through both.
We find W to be 1.3 Ang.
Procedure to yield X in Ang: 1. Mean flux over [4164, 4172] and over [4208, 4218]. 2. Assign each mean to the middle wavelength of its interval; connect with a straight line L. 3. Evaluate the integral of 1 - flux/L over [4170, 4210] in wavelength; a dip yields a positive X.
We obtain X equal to 1.0 Ang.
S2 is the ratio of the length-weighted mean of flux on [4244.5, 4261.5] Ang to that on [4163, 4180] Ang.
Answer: 1.15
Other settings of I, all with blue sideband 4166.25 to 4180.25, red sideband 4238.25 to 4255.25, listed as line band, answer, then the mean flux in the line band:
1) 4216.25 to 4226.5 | 0.31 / 8.49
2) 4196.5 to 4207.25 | 0.28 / 8.21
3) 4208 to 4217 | -0.45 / 9.03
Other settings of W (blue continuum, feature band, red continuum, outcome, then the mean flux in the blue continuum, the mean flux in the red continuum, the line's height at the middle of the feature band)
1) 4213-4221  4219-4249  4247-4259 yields 1.3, 8.88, 9.12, 8.99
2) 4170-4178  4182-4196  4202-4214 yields 0.8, 8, 8.98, 8.43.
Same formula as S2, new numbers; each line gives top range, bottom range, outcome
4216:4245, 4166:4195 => 1.07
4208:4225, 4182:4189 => 1.10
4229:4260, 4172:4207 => 1.10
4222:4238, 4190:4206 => 1.02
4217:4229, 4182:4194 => 1.05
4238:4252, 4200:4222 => 1.05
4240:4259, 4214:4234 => 1.09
